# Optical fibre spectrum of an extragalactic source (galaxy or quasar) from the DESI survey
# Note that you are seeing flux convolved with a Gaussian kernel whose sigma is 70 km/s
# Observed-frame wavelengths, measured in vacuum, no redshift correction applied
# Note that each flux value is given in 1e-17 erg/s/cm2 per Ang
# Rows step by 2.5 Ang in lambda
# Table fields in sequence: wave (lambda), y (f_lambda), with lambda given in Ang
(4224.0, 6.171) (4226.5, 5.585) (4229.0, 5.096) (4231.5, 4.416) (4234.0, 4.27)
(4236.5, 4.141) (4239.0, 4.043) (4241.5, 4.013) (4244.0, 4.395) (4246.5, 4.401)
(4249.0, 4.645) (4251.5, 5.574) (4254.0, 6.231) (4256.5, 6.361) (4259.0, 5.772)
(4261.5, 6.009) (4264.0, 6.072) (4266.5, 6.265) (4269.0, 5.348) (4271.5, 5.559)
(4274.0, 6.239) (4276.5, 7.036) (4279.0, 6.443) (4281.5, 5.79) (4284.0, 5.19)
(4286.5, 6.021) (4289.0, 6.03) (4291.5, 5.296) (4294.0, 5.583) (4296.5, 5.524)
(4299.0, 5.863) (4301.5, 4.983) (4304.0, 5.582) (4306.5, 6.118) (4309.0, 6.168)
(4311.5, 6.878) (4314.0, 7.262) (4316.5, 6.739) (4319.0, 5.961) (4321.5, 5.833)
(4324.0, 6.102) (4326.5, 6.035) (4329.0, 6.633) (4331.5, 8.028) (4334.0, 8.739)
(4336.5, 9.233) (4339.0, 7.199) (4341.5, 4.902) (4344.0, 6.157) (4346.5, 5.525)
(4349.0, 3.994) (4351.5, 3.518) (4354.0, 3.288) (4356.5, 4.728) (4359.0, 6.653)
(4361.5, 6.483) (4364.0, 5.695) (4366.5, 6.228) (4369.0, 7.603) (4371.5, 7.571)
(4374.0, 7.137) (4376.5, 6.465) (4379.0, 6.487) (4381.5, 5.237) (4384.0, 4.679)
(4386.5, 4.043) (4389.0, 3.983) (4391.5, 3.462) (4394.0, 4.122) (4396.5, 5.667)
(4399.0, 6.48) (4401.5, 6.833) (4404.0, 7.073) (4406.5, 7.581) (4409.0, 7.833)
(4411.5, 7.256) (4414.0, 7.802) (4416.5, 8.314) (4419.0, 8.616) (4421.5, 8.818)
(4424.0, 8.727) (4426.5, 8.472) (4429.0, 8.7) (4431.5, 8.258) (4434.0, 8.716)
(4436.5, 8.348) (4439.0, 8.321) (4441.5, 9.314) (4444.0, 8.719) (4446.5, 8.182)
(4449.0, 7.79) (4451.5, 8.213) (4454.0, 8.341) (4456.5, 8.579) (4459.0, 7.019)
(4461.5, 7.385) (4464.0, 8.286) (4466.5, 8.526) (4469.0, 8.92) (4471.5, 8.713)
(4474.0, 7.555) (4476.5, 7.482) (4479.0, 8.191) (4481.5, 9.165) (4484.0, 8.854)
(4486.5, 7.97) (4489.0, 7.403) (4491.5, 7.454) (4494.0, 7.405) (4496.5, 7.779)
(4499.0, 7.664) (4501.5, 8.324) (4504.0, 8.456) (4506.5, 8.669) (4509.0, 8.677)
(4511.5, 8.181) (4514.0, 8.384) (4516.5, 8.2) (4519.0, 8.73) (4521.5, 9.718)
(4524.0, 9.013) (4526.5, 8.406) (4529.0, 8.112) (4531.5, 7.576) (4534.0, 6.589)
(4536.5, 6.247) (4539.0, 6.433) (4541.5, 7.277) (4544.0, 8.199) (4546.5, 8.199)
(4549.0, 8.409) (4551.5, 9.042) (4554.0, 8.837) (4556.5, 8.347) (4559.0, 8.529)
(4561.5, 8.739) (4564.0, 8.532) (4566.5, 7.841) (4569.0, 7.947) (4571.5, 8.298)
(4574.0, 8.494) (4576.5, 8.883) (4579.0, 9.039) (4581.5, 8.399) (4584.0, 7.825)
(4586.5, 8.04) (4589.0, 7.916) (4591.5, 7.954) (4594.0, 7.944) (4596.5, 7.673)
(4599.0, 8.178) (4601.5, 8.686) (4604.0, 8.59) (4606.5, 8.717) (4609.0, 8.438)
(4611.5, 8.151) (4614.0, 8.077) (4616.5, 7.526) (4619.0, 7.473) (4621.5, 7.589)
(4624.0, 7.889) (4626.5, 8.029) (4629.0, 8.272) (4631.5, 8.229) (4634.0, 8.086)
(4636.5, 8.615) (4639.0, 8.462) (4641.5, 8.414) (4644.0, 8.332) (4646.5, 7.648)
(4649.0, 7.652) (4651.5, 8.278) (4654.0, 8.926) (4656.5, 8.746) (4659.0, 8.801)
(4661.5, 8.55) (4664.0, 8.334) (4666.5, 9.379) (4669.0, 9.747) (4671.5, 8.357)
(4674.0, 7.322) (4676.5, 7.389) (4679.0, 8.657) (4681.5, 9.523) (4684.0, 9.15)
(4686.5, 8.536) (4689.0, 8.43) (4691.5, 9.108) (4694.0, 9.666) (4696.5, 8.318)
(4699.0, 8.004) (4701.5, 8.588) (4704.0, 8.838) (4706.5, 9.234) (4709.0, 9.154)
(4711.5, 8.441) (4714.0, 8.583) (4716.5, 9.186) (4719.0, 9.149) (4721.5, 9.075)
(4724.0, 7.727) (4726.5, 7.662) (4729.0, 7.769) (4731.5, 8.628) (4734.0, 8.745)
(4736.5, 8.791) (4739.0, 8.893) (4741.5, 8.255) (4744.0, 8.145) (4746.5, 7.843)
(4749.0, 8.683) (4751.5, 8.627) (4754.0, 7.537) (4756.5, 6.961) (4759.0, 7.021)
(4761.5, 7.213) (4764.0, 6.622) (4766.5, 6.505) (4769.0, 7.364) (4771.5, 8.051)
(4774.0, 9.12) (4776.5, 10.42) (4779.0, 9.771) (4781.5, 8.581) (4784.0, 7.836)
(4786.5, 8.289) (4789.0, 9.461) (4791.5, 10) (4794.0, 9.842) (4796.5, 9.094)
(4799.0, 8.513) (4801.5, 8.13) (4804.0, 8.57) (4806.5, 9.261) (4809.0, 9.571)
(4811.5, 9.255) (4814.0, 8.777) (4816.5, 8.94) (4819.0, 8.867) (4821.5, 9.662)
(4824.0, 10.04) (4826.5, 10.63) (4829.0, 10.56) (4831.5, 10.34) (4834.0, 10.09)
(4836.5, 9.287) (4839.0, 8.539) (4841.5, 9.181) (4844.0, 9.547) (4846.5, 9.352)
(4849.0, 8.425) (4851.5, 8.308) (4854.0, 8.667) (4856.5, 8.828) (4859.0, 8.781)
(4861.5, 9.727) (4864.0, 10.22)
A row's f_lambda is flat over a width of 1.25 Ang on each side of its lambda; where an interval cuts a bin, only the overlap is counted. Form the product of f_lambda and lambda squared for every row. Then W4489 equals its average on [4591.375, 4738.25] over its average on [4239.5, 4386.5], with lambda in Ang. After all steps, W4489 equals 1.7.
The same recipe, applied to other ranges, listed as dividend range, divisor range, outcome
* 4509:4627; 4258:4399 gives 1.54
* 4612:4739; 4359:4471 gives 1.30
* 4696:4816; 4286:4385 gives 1.68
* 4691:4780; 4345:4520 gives 1.30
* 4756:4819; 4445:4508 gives 1.21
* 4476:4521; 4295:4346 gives 1.37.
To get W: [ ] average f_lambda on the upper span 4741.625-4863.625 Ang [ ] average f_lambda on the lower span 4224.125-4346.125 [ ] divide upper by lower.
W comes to 1.5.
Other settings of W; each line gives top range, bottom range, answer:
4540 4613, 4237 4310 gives 1.49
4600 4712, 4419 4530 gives 1.02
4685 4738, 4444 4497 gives 1.07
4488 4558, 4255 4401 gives 1.36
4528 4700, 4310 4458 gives 1.21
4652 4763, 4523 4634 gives 1.05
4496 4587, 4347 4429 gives 1.30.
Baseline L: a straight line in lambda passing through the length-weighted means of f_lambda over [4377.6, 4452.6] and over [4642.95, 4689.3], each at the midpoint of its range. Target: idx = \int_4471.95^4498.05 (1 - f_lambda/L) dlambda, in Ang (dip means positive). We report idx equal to -1.3 Ang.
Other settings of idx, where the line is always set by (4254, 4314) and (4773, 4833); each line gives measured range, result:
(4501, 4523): -3.5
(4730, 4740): 0.2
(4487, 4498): -0.4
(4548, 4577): -2.7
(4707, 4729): 0.4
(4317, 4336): -1.9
